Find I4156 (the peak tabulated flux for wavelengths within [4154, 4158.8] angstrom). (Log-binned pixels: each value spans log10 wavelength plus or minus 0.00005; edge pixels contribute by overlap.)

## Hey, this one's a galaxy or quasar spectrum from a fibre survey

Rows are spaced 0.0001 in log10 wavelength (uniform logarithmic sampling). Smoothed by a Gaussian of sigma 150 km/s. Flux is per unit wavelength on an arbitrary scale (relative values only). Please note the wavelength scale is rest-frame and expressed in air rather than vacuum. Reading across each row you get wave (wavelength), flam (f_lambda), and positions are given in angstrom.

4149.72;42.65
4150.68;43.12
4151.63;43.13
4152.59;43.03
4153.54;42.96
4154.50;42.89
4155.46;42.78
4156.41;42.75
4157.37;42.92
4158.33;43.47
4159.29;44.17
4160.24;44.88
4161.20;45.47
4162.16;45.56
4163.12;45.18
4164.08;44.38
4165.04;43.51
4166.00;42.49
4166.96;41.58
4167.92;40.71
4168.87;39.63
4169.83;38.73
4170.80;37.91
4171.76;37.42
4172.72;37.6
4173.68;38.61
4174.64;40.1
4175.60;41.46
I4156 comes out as 43.47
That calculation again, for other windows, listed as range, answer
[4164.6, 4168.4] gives 43.51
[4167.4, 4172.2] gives 40.71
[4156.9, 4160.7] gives 44.88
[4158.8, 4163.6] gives 45.56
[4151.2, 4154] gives 43.13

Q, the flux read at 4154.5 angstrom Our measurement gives 42.89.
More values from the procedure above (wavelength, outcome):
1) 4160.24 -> 44.88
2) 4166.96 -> 41.58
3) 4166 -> 42.49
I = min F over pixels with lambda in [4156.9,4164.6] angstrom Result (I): 42.92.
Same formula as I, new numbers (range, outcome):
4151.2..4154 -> 42.96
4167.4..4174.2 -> 37.42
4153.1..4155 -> 42.89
